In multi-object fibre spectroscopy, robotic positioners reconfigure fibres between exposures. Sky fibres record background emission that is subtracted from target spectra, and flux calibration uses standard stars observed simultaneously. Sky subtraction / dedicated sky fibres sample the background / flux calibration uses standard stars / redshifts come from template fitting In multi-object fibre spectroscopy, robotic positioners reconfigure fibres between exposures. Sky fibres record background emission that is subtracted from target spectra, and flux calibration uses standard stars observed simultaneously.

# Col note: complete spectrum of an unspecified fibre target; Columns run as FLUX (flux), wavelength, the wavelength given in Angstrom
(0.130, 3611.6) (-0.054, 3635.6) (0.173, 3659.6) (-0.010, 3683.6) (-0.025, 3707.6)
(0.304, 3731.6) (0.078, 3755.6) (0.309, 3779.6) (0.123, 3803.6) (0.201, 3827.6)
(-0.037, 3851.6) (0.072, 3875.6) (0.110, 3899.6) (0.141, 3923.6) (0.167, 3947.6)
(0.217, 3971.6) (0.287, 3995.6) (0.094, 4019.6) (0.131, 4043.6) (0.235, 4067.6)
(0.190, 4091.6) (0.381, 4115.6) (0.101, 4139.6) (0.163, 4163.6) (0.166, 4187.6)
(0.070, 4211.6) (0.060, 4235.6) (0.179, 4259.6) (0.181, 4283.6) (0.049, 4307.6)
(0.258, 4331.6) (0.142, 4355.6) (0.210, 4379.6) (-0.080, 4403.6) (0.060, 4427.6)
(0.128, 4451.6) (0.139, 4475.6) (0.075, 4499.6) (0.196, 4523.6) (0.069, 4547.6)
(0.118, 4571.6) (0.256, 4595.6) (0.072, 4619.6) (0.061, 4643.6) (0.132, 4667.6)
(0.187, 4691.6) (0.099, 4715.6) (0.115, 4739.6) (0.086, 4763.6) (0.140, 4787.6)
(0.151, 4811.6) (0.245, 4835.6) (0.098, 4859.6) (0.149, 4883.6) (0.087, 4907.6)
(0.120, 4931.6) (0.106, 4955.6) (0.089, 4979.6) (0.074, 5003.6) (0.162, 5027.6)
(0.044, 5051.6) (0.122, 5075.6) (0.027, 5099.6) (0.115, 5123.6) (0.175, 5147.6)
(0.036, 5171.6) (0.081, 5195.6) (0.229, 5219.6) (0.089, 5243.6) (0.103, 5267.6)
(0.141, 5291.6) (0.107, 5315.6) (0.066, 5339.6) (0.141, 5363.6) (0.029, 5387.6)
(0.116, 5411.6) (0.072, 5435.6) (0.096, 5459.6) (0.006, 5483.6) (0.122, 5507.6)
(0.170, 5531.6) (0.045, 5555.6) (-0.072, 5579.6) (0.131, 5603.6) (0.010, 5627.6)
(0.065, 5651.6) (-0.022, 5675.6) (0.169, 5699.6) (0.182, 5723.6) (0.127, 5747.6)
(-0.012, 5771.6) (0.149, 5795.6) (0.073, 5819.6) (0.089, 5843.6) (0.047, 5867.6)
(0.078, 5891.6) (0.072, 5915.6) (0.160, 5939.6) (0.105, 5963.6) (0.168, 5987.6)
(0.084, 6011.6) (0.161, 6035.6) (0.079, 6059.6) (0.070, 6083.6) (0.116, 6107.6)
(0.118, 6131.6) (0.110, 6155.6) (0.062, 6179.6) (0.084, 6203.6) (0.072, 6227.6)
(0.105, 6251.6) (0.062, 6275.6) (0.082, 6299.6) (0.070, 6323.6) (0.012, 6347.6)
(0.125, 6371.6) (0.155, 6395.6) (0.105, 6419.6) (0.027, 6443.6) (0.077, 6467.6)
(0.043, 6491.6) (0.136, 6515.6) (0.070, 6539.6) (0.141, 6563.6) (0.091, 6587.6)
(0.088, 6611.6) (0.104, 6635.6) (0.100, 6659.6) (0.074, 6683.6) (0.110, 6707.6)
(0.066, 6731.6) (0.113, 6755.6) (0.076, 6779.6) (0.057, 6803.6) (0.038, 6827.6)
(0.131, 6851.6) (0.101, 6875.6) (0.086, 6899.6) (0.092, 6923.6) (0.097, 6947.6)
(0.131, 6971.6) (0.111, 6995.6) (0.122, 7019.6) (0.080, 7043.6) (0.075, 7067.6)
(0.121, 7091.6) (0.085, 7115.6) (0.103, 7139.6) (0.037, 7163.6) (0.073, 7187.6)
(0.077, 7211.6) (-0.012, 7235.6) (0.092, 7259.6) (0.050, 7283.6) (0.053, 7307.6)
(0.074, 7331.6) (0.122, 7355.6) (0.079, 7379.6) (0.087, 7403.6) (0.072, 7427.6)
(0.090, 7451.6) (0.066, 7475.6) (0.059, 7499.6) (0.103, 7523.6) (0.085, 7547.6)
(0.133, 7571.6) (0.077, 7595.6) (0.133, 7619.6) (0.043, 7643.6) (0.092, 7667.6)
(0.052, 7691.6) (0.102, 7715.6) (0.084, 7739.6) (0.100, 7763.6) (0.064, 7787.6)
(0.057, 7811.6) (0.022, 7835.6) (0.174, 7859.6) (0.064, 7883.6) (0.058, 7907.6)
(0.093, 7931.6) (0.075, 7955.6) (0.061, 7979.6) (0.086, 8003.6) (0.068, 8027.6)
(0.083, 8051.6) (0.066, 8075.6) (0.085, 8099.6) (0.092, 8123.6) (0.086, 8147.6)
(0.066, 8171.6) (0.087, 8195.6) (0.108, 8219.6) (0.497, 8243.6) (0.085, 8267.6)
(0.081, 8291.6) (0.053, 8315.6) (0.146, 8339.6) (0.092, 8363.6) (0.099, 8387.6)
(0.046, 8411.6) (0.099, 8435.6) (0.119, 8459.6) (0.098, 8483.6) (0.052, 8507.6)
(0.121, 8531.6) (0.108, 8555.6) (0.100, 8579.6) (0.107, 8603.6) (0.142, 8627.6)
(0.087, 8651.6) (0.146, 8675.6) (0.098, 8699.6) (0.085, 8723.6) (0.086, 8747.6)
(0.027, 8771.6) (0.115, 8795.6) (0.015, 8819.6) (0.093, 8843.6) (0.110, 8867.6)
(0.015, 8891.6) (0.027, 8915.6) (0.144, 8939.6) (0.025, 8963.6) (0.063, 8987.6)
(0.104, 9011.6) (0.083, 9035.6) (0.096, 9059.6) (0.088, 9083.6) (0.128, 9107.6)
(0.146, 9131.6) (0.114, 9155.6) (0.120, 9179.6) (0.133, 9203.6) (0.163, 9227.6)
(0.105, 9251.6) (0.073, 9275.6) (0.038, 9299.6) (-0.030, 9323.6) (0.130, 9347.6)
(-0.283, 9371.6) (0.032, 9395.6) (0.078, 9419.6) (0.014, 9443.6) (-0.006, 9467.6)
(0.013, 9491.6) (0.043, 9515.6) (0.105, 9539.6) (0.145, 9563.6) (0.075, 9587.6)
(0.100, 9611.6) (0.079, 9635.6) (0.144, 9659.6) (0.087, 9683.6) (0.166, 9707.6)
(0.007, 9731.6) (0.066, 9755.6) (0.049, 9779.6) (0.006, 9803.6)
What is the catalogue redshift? 1.211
